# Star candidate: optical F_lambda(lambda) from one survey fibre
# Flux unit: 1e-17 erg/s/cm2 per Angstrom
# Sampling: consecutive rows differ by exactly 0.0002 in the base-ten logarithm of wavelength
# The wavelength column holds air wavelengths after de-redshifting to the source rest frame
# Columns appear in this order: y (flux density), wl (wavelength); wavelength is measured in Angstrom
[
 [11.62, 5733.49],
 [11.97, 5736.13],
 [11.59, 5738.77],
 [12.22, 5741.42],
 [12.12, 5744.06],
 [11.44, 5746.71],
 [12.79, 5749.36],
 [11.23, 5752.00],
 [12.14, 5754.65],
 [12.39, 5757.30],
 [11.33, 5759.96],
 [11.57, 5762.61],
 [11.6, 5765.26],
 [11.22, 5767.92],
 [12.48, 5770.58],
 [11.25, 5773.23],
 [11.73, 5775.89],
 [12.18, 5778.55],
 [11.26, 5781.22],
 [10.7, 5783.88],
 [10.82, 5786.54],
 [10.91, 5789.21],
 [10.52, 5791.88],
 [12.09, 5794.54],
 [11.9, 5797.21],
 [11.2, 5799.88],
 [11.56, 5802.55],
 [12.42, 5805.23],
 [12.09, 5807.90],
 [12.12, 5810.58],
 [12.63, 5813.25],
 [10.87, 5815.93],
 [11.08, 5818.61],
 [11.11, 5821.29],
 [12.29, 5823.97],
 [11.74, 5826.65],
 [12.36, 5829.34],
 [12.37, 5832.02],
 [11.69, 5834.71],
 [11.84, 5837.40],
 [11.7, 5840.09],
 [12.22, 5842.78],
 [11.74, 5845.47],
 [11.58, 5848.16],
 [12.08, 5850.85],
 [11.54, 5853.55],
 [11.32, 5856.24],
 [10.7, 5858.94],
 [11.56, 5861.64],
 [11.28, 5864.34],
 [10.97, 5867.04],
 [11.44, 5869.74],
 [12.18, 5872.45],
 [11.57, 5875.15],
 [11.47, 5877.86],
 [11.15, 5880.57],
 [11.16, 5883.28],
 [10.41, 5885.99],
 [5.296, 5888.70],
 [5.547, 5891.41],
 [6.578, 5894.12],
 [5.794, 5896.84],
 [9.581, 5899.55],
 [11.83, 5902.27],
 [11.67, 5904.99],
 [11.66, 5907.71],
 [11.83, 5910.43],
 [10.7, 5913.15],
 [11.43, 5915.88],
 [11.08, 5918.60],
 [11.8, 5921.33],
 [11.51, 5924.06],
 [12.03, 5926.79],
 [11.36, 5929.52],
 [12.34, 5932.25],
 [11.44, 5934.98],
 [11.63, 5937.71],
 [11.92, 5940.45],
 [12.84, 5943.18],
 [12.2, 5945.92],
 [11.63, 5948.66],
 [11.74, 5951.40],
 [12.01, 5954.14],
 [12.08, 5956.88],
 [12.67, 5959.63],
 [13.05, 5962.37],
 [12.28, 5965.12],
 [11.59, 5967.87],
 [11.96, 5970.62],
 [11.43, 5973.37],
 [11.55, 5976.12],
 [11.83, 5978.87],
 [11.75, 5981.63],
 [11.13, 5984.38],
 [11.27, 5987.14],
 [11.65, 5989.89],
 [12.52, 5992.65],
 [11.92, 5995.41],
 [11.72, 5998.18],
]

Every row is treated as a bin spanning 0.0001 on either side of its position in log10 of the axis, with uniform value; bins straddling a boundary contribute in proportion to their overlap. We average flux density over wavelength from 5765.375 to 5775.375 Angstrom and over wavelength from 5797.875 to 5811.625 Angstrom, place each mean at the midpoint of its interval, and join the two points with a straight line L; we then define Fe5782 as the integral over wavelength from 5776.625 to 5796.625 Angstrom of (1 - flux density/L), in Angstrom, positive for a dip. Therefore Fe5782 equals 0.9 Angstrom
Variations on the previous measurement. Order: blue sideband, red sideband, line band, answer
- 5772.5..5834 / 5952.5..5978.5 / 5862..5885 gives 0.8 Angstrom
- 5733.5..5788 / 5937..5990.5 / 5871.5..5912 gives 6.9 Angstrom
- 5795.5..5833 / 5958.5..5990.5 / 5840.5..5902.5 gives 7.6 Angstrom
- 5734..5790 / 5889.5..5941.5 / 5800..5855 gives -3.2 Angstrom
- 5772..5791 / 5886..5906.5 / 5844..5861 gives -3.9 Angstrom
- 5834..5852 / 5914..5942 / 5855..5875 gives 0.7 Angstrom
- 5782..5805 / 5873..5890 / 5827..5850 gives -2.5 Angstrom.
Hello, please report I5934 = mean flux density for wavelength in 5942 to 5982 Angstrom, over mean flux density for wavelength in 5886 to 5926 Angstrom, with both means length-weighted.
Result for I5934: 1.23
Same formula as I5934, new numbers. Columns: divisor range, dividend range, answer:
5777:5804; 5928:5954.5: 1.05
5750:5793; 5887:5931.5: 0.87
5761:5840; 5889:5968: 0.95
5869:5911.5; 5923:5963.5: 1.21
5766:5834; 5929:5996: 1.02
